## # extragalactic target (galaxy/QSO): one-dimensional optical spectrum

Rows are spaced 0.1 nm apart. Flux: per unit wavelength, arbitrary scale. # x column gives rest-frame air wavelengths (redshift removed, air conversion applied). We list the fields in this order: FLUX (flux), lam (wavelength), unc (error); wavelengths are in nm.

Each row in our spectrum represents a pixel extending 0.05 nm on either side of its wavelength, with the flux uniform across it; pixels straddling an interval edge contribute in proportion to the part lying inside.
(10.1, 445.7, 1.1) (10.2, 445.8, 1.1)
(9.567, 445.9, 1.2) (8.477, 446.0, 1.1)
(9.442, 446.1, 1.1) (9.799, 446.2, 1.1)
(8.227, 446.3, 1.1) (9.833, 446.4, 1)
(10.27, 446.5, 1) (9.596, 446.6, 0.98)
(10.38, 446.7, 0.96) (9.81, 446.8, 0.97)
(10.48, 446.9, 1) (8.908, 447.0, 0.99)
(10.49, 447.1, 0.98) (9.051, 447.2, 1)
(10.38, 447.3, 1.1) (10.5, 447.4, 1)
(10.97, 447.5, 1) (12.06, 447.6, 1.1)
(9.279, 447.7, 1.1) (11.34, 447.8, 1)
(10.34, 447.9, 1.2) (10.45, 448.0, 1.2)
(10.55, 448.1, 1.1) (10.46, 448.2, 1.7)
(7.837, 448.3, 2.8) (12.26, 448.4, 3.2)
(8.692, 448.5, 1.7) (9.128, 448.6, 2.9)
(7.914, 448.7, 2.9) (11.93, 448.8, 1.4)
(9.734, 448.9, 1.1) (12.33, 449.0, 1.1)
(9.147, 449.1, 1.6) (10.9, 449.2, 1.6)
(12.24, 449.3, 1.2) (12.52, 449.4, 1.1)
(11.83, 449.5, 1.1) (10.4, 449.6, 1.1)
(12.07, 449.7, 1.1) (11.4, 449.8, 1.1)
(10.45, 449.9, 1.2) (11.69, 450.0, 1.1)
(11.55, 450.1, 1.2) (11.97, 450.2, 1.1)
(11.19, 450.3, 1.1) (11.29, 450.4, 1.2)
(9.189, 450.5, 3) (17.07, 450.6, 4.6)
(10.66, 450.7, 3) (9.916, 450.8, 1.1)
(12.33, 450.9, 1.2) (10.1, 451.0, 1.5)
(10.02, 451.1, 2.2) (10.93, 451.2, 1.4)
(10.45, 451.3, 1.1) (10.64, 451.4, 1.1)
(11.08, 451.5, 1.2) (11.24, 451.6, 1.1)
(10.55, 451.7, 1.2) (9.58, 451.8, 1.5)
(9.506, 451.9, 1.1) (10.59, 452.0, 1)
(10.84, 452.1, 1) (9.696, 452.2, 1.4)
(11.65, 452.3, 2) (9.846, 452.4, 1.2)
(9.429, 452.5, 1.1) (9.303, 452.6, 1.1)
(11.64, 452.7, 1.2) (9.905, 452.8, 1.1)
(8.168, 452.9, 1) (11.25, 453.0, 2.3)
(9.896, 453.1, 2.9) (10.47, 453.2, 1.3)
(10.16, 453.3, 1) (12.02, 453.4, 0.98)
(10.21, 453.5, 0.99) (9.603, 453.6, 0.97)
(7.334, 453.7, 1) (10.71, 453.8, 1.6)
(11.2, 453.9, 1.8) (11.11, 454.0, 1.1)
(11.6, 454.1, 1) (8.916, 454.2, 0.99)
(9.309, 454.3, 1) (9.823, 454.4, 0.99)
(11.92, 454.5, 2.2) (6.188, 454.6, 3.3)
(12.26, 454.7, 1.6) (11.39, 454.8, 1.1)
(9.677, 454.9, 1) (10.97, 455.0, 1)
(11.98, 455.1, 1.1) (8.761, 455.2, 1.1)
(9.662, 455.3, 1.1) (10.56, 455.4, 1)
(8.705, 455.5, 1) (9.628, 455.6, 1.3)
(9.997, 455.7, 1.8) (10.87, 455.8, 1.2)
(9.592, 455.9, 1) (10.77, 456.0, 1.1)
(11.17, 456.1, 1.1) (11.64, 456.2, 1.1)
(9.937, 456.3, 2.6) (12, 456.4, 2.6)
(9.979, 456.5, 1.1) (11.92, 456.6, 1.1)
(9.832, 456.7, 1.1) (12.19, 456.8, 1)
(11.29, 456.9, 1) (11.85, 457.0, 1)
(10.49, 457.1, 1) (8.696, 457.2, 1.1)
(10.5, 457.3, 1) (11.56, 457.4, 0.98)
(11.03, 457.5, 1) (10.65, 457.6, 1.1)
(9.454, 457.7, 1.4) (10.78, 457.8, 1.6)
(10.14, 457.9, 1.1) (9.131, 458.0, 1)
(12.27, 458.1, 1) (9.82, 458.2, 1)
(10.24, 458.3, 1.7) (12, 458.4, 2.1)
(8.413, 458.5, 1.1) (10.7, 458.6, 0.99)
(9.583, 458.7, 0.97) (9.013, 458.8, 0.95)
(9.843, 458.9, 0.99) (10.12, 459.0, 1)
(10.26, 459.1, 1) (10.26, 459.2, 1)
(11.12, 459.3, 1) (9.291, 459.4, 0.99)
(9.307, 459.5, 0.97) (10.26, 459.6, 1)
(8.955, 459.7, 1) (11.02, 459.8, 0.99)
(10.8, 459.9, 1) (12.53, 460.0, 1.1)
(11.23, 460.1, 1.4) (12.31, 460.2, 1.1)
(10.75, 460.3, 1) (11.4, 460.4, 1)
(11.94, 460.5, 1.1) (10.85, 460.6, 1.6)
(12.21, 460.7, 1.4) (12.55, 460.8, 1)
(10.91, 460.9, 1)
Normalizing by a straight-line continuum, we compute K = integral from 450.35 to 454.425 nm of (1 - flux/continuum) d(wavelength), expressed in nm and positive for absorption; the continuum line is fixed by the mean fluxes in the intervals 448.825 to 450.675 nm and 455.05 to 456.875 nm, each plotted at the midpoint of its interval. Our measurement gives 0.22 nm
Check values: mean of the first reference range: 11.5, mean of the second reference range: 10.5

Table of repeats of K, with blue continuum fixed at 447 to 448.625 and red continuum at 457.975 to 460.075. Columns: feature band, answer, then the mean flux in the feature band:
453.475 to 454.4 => 0.02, 9.98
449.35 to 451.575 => -0.24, 11.3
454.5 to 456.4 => -0.01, 10.3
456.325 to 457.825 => -0.08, 10.8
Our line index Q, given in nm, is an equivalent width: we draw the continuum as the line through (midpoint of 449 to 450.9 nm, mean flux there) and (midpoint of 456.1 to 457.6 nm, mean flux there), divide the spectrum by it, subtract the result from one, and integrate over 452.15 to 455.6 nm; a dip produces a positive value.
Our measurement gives 0.311 nm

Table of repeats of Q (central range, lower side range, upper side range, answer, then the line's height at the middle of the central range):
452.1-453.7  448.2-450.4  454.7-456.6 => 0.074 nm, 10.6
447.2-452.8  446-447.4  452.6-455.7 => -0.458 nm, 9.91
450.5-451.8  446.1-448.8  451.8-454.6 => -0.131 nm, 10.1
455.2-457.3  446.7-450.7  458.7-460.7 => 0.031 nm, 10.7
